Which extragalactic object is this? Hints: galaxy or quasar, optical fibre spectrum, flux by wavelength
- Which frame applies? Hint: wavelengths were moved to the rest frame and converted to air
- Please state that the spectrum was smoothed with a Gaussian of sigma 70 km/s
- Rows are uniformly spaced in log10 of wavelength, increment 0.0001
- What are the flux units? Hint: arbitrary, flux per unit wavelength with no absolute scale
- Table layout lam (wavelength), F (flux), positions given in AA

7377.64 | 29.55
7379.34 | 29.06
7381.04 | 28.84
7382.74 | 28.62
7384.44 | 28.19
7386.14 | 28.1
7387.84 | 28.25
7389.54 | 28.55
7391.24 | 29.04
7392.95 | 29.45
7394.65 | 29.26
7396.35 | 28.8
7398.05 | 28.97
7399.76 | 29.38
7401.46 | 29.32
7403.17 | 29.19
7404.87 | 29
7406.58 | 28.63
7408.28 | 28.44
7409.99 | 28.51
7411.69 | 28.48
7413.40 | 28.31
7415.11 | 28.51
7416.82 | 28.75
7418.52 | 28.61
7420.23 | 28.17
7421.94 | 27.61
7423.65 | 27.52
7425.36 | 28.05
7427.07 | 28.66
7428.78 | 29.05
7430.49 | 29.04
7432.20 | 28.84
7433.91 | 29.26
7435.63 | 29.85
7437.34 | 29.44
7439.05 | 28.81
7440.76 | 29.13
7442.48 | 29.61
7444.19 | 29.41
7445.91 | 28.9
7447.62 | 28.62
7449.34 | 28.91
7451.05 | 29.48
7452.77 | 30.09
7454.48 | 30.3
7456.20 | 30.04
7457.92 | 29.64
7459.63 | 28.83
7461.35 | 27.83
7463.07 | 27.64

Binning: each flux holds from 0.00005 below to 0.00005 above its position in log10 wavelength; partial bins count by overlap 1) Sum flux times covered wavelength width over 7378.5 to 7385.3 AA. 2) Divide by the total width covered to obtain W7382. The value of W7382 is 28.7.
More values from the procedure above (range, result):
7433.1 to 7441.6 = 29.3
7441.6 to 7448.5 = 29.1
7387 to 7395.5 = 28.9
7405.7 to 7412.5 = 28.5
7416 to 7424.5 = 28.1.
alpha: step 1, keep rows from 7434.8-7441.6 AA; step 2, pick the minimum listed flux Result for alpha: 28.81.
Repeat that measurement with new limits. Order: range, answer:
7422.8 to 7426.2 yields 27.52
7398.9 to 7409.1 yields 28.44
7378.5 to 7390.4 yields 28.1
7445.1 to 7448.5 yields 28.62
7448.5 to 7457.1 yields 28.91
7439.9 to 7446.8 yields 28.9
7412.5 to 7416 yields 28.31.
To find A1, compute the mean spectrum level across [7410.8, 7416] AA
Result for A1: 28.4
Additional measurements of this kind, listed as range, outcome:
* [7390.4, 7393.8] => 29.2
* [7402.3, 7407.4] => 28.9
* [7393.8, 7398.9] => 29.1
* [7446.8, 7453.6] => 29.3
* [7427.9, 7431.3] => 29.1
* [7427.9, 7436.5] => 29.2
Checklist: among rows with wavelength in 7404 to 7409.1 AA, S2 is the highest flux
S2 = 29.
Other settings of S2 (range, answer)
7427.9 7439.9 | 29.85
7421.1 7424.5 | 27.61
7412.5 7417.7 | 28.75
